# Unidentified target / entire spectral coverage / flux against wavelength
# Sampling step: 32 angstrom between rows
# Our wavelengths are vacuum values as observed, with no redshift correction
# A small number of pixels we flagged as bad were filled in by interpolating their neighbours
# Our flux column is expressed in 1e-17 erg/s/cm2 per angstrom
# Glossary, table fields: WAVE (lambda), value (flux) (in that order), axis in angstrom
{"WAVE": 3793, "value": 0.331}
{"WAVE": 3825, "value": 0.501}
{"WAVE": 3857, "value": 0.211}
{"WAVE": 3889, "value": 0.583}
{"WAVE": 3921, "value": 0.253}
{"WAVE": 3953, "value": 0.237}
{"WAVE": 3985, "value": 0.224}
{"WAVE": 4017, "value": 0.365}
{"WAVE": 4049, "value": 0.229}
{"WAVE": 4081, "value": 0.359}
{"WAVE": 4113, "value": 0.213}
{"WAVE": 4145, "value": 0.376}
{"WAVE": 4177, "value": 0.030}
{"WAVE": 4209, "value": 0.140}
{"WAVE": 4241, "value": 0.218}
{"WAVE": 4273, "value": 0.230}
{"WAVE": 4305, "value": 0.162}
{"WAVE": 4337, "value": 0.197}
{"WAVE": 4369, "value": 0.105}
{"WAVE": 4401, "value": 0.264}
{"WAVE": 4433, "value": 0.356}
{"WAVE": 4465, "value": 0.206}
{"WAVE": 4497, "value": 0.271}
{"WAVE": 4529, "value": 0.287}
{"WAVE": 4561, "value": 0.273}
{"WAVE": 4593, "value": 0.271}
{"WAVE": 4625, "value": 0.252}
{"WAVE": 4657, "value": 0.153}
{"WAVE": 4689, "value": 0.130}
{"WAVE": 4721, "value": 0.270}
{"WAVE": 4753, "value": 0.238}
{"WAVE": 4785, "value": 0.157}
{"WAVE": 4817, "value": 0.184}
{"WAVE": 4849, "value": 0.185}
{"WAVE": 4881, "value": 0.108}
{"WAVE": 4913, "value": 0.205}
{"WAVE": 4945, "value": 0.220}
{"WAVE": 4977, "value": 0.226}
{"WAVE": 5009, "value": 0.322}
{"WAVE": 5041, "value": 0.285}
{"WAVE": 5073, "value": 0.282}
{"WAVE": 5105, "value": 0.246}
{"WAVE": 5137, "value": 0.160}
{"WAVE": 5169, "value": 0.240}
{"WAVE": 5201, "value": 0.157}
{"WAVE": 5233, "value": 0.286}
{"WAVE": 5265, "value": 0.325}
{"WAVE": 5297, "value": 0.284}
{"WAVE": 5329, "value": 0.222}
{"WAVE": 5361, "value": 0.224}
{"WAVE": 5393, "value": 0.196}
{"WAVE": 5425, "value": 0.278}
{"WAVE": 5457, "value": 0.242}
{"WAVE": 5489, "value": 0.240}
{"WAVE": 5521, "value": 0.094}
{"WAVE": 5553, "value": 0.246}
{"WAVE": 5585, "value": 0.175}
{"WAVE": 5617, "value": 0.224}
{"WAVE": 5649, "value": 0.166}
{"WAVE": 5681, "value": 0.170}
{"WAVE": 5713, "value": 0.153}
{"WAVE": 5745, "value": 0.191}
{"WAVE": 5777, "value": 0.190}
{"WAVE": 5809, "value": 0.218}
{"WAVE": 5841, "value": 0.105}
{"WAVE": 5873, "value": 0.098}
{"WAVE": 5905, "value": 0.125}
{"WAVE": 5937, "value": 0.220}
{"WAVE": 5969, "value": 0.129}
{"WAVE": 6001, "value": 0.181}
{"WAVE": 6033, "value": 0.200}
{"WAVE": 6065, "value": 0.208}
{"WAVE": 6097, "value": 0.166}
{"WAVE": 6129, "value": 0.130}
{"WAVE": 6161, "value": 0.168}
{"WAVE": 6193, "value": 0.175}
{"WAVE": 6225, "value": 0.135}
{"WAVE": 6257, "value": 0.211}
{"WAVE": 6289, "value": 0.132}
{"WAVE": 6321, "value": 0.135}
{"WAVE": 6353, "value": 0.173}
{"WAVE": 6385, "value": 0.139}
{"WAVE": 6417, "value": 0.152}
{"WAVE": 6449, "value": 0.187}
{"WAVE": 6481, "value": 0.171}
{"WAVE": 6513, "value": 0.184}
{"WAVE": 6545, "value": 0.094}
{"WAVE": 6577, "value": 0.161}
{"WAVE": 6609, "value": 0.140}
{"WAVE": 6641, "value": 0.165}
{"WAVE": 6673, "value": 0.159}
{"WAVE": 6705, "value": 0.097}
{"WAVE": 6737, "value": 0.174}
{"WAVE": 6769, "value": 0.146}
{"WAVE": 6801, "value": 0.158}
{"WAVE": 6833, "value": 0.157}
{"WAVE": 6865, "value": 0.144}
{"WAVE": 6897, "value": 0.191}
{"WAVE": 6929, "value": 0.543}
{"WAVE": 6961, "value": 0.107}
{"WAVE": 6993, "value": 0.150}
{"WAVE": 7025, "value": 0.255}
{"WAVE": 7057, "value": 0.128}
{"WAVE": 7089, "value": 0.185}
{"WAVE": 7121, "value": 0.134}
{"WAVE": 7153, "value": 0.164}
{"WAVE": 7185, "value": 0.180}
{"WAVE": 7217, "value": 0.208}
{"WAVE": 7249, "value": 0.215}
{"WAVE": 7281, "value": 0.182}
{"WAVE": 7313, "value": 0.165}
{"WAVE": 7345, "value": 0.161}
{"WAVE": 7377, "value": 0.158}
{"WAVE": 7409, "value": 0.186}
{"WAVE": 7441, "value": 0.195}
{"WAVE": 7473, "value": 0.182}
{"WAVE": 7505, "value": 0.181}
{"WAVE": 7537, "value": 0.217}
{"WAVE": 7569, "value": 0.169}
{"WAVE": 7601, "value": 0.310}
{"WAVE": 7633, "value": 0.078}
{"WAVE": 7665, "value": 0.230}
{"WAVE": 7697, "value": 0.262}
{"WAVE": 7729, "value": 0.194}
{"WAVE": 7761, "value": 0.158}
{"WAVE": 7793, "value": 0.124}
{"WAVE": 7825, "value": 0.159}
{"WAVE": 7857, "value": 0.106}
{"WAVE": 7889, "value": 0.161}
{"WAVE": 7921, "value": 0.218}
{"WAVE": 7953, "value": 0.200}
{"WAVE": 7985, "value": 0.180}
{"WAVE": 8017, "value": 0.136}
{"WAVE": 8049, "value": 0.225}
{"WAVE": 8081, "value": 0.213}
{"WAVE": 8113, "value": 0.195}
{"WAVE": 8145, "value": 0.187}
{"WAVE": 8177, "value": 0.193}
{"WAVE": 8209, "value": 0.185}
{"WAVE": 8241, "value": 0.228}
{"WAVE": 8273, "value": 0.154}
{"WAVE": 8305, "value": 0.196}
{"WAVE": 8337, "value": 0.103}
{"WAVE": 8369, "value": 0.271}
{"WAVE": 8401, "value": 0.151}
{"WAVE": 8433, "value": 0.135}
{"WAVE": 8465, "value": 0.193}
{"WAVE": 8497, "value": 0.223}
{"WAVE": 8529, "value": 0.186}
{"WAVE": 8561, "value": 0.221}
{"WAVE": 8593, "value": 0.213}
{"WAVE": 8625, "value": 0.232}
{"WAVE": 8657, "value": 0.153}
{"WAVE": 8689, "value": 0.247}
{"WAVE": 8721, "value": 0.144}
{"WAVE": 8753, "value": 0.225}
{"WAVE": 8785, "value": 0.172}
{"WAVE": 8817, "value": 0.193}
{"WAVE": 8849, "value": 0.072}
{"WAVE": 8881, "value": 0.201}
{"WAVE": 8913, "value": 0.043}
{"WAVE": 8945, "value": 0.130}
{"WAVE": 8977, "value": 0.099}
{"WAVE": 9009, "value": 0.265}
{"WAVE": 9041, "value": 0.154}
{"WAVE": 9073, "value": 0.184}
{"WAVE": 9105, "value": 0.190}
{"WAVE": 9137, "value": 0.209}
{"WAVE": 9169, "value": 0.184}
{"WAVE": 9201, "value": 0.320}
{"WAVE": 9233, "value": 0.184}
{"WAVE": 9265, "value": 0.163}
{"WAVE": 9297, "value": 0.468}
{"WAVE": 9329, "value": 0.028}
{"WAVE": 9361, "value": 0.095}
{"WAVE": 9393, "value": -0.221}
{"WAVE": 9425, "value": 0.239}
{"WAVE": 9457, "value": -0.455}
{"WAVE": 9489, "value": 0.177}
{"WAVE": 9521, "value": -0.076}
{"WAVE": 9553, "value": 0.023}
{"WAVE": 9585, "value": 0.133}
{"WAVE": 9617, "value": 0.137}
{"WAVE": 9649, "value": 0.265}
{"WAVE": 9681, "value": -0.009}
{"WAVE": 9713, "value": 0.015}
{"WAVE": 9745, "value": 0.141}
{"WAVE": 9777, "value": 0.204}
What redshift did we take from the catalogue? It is 0.855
